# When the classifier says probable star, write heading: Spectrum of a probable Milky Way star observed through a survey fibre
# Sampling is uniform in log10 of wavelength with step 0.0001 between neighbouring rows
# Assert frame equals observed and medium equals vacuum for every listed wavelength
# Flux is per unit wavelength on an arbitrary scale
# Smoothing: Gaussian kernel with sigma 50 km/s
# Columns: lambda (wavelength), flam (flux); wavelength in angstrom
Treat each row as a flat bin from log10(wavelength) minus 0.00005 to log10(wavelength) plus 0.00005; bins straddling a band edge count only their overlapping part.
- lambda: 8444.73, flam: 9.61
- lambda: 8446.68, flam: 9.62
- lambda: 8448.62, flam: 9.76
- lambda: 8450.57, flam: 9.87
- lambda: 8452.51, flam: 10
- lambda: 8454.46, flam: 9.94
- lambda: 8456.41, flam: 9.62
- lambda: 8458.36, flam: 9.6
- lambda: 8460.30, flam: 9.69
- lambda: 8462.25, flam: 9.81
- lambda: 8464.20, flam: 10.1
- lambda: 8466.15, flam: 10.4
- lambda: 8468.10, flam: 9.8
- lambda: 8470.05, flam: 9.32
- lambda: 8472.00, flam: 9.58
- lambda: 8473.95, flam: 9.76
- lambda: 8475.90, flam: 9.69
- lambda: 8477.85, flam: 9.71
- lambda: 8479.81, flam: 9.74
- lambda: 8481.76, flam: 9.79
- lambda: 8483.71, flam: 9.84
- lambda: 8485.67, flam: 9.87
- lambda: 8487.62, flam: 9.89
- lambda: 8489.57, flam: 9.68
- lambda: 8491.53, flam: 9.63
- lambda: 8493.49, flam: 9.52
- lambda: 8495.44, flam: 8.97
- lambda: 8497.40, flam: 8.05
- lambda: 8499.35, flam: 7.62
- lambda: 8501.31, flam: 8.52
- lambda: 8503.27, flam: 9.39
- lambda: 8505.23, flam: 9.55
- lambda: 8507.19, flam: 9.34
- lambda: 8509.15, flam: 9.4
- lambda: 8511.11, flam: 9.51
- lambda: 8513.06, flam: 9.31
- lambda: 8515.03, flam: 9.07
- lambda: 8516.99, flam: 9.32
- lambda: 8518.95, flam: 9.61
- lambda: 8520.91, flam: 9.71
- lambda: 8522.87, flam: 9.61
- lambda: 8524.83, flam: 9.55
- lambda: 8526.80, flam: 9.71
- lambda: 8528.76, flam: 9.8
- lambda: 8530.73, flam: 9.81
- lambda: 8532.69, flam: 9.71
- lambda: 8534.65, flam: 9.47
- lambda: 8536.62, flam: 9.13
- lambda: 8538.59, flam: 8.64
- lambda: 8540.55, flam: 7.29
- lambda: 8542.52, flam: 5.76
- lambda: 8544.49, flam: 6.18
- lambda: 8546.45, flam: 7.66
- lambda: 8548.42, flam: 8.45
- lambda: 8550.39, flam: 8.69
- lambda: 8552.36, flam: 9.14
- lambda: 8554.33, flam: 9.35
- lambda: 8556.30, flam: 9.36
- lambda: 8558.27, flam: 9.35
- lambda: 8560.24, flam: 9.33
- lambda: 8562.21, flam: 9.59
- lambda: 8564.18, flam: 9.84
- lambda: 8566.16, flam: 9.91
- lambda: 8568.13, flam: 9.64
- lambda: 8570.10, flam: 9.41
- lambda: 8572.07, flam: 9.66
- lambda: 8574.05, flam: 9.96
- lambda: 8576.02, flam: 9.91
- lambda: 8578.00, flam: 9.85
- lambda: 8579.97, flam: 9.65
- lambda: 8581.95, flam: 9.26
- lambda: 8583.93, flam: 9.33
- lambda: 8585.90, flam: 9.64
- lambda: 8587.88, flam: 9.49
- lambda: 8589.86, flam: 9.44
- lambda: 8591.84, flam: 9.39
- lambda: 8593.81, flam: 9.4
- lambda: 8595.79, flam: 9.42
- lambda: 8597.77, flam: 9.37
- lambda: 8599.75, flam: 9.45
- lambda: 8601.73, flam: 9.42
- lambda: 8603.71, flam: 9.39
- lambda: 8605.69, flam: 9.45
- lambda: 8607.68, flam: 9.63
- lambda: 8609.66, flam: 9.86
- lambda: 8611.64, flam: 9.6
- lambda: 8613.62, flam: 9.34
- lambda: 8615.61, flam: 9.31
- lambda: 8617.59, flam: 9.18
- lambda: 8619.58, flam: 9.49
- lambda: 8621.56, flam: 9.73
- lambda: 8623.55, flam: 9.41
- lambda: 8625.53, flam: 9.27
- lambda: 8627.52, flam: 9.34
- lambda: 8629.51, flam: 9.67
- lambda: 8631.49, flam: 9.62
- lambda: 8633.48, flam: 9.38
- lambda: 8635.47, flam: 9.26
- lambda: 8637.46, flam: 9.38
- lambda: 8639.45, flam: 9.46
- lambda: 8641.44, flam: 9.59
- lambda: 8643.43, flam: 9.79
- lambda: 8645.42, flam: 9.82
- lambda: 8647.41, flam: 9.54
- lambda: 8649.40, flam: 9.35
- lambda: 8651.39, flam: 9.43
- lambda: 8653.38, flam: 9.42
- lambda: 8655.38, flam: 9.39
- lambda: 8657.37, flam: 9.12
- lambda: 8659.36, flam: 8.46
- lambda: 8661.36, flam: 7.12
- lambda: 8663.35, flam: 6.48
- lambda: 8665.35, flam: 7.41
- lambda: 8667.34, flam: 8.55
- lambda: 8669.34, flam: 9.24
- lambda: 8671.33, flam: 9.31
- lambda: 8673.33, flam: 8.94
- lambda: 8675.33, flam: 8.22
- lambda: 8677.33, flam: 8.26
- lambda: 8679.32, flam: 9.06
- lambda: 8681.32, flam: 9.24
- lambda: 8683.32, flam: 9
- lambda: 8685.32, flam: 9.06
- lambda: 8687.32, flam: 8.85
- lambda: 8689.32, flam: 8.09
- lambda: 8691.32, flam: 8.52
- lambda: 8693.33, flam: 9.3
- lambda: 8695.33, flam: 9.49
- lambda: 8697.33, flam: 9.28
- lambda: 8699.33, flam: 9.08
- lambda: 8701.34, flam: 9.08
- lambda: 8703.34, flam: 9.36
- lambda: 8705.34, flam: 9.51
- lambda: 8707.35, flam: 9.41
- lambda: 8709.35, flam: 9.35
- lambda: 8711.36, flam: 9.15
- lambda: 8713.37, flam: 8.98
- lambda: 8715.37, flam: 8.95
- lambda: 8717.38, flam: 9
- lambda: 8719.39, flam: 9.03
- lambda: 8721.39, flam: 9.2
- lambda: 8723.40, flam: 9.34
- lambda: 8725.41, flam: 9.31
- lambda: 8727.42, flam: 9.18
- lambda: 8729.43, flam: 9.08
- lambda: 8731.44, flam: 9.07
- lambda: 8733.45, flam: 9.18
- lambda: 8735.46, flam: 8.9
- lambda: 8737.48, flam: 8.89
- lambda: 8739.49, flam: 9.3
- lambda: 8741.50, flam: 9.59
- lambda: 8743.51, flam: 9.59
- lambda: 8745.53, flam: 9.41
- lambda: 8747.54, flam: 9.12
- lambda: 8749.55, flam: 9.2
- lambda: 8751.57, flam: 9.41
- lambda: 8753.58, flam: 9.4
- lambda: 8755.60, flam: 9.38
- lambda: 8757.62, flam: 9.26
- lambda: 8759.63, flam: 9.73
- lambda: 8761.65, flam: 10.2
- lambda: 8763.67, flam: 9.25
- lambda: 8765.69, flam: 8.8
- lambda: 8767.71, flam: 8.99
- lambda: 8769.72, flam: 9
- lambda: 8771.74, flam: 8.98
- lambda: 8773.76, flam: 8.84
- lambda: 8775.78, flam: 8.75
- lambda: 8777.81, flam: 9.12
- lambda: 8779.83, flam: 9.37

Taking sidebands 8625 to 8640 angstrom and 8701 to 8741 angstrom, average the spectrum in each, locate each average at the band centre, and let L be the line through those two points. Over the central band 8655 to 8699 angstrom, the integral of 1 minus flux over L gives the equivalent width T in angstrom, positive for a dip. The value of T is 3.05 angstrom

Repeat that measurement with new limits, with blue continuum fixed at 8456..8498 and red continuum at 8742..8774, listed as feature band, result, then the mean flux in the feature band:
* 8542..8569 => 2.2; 8.78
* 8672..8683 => 0.7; 8.78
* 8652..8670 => 2.0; 8.36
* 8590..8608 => 0.1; 9.43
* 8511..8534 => 0.1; 9.56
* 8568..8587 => -0.2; 9.63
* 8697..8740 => 0.9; 9.16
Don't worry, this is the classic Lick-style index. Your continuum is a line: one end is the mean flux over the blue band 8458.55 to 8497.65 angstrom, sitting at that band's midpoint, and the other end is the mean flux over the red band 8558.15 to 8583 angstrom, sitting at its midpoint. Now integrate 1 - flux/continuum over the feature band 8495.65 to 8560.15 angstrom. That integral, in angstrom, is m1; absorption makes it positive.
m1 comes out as 5.0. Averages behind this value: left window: 9.67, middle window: 8.91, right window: 9.65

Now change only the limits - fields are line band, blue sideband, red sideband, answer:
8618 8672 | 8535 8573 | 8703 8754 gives -0.6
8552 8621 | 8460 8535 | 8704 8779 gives -0.8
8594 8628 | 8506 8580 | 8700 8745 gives -1.0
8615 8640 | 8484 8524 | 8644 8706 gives -1.2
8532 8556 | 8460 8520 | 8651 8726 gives 2.6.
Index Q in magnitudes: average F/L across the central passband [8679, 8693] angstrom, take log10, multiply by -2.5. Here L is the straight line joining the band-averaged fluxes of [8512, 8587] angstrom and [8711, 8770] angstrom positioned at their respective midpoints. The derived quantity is 0.05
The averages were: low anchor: 9.18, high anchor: 9.23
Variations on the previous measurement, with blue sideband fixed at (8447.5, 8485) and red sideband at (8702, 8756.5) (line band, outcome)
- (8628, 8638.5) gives -0.002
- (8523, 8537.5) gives 0.006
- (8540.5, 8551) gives 0.301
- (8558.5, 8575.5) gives -0.010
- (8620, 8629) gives 0.000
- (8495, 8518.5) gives 0.080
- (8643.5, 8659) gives -0.003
